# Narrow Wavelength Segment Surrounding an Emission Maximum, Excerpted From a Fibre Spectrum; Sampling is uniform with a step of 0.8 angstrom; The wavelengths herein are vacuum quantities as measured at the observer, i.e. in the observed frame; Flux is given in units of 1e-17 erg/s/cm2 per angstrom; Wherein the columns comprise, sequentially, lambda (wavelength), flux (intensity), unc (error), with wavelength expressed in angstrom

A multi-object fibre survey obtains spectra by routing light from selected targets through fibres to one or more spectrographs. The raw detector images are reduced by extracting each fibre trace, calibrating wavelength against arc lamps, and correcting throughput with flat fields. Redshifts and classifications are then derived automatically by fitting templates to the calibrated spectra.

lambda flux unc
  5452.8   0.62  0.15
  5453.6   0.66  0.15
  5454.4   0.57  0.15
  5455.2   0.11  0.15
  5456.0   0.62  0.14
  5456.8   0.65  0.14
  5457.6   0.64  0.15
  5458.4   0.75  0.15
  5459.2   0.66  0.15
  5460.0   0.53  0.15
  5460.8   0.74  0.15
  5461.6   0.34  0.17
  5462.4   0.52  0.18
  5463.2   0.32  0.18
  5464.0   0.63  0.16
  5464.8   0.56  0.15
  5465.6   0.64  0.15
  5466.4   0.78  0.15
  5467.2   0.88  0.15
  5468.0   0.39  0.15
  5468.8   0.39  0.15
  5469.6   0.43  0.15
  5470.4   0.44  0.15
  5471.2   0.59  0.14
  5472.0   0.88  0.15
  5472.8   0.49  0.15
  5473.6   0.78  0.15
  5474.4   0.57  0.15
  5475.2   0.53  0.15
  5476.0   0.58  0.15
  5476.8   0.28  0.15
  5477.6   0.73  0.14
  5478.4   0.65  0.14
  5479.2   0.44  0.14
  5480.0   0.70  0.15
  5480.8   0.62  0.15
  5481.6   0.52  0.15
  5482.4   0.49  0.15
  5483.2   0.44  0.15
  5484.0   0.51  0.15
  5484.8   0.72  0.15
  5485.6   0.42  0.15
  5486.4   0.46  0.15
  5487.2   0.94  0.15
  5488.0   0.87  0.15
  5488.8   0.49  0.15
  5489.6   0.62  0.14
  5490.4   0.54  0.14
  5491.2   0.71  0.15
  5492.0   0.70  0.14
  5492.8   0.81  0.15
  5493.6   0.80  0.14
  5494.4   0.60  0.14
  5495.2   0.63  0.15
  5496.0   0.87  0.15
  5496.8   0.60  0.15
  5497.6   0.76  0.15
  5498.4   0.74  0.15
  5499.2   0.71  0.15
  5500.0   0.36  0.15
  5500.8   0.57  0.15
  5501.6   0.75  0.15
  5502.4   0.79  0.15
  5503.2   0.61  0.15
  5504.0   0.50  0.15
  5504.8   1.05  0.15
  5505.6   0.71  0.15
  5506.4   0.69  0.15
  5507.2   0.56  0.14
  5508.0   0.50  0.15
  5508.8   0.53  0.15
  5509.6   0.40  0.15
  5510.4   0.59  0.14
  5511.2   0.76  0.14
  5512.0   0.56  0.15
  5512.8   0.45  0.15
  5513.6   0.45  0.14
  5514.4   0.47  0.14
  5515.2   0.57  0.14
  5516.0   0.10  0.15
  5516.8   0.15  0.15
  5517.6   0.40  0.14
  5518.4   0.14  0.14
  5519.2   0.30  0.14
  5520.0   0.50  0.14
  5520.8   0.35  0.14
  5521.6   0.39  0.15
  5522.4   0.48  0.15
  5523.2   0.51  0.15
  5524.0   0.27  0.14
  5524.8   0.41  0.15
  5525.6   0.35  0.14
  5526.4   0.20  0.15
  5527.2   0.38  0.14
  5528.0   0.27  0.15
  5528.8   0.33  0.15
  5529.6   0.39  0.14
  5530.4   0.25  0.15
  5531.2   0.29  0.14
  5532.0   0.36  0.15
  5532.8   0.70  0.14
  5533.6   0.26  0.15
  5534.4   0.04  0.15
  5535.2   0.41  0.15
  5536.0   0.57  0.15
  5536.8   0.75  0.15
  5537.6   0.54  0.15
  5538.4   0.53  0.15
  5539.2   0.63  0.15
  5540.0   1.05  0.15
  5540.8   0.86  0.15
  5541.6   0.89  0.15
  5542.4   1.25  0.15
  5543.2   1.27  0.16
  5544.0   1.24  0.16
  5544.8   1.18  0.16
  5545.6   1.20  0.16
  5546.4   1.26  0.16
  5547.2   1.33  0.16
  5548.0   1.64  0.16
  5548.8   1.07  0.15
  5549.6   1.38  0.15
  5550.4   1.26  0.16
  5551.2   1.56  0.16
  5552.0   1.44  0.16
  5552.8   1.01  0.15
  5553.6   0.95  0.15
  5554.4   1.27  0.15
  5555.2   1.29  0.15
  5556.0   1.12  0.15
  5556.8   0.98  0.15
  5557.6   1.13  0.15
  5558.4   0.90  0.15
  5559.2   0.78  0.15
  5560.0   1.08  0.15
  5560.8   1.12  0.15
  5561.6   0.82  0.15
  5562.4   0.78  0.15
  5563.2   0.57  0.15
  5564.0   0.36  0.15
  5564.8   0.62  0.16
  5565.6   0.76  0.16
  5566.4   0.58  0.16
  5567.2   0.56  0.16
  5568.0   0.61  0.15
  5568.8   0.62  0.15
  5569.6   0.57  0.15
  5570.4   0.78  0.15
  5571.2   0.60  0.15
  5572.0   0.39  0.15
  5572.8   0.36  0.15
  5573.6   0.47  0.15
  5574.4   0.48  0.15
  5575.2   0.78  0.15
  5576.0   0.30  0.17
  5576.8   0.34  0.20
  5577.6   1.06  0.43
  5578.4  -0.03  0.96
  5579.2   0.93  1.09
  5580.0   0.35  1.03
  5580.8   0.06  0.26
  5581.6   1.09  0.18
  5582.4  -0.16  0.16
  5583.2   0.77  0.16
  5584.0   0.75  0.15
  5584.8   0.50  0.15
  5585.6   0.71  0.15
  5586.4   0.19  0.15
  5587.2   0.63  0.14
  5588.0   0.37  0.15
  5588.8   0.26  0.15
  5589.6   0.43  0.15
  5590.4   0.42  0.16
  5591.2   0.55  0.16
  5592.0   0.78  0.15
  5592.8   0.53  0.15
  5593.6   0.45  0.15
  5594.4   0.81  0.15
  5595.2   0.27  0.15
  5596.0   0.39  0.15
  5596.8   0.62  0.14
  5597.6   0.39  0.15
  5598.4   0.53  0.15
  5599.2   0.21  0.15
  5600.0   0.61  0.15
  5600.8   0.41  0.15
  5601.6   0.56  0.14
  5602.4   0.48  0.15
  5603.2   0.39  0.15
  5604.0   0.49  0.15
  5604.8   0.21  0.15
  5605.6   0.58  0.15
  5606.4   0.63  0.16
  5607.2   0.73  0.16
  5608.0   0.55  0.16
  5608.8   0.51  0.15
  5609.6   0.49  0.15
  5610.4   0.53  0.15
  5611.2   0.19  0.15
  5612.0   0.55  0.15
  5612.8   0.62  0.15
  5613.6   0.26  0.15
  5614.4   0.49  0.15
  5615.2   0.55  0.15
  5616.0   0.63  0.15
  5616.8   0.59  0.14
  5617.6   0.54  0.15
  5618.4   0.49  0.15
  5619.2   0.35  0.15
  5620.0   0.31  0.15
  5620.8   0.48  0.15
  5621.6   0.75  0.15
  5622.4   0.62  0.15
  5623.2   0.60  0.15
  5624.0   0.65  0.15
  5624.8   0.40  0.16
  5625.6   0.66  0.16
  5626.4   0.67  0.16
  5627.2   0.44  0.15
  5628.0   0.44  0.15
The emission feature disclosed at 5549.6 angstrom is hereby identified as C IV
